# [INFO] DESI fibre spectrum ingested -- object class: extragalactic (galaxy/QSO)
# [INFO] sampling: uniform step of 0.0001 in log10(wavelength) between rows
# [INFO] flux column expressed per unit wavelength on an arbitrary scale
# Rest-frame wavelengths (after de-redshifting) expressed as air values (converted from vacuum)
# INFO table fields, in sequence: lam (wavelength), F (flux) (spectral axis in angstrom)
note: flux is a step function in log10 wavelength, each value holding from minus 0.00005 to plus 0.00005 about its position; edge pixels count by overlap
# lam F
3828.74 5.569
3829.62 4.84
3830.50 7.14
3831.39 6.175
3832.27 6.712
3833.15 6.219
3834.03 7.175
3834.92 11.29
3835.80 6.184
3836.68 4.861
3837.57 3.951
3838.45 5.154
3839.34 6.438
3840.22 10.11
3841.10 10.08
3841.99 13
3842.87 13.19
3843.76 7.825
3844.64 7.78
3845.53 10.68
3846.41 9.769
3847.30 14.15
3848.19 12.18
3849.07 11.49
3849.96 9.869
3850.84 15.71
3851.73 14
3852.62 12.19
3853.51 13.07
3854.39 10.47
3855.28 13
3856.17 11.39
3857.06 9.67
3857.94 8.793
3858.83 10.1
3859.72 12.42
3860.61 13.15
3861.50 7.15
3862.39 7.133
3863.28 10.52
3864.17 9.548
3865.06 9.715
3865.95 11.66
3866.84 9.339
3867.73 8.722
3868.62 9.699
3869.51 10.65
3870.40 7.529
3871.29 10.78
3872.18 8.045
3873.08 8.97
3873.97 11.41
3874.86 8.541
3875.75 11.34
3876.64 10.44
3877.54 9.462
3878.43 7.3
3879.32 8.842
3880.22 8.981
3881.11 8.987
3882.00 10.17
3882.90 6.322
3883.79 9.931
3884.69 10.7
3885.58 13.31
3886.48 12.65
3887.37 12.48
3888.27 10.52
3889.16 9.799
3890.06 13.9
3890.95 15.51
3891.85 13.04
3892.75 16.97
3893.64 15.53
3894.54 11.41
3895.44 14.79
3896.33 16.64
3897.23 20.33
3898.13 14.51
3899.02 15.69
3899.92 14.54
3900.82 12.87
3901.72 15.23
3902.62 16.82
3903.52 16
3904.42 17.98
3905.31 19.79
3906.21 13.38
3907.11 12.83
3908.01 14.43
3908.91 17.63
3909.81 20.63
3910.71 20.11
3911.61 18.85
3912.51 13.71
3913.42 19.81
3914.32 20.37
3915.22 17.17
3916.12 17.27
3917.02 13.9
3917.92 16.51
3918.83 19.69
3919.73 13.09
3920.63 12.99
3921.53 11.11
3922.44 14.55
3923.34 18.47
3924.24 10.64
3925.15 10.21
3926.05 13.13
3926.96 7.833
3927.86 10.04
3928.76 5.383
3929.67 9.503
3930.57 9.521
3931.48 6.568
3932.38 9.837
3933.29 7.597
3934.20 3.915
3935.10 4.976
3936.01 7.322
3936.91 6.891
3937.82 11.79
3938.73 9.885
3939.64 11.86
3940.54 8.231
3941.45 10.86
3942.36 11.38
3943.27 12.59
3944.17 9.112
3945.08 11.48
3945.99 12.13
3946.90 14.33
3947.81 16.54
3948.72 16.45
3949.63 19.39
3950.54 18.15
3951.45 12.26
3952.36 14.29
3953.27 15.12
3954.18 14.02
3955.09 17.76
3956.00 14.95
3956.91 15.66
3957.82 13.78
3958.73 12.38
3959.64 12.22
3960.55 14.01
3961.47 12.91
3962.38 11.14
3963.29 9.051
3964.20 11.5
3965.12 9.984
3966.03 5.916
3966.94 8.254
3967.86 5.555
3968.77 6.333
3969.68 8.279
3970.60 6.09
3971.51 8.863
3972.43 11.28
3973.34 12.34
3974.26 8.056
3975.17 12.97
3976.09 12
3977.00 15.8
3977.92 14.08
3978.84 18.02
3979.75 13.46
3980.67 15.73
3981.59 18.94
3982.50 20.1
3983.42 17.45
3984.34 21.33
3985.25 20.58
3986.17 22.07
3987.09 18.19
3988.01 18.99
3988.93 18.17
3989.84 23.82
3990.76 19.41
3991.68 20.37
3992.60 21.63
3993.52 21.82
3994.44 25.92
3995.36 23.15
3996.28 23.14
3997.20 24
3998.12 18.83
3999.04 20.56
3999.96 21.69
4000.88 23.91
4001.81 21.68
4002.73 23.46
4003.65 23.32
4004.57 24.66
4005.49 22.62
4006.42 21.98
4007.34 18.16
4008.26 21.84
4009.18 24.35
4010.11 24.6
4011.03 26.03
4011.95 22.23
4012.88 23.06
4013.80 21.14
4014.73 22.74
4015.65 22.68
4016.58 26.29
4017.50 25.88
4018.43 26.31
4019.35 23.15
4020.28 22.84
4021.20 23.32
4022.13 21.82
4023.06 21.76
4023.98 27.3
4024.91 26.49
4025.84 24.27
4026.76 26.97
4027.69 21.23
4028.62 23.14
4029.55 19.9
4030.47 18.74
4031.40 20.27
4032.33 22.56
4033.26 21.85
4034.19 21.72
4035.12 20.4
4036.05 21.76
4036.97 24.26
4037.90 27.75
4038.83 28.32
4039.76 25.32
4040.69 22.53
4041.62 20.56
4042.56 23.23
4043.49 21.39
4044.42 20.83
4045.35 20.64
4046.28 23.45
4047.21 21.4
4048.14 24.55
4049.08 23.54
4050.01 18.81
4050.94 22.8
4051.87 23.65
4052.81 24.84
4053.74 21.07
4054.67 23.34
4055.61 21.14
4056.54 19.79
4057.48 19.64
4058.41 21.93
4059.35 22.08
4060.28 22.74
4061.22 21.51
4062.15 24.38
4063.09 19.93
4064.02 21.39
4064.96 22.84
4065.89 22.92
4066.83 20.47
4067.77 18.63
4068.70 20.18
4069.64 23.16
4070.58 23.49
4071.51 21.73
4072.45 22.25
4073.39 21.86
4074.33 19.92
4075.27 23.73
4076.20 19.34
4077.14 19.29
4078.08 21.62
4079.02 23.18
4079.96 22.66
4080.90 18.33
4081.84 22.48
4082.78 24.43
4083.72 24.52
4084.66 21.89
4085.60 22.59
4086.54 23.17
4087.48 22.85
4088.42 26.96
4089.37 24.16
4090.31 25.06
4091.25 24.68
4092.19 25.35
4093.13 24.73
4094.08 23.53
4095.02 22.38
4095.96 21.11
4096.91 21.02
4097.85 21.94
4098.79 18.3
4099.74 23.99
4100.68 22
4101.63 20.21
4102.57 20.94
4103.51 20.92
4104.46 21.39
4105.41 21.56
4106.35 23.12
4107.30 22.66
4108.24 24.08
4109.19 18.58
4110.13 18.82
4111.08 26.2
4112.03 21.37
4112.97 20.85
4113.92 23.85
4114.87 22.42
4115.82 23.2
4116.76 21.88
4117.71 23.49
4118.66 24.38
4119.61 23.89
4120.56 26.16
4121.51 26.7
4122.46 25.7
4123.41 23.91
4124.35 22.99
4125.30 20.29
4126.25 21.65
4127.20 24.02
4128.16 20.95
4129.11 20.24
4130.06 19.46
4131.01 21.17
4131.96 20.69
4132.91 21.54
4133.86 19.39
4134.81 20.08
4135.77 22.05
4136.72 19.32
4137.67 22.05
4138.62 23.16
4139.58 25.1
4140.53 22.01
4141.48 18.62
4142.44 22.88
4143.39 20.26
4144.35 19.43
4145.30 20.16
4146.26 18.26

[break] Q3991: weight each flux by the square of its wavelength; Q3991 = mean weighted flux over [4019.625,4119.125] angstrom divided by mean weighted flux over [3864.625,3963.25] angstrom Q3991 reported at 1.9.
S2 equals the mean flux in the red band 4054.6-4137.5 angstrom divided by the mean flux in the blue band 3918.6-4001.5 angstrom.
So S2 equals 1.59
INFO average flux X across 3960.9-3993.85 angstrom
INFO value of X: 14.4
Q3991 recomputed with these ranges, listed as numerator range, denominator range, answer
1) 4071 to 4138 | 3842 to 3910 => 2.08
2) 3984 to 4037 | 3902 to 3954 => 1.77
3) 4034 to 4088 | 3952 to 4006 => 1.41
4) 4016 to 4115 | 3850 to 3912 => 1.99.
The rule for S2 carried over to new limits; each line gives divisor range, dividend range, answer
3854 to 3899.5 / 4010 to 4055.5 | 2.07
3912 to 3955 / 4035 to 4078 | 1.78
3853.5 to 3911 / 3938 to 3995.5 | 1.18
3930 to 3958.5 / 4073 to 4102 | 1.89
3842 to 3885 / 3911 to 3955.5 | 1.23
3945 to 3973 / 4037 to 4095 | 1.84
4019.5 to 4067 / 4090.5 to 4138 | 0.99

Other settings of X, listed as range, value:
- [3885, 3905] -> 14.6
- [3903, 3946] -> 12.8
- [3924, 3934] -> 8.94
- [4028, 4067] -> 22.2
